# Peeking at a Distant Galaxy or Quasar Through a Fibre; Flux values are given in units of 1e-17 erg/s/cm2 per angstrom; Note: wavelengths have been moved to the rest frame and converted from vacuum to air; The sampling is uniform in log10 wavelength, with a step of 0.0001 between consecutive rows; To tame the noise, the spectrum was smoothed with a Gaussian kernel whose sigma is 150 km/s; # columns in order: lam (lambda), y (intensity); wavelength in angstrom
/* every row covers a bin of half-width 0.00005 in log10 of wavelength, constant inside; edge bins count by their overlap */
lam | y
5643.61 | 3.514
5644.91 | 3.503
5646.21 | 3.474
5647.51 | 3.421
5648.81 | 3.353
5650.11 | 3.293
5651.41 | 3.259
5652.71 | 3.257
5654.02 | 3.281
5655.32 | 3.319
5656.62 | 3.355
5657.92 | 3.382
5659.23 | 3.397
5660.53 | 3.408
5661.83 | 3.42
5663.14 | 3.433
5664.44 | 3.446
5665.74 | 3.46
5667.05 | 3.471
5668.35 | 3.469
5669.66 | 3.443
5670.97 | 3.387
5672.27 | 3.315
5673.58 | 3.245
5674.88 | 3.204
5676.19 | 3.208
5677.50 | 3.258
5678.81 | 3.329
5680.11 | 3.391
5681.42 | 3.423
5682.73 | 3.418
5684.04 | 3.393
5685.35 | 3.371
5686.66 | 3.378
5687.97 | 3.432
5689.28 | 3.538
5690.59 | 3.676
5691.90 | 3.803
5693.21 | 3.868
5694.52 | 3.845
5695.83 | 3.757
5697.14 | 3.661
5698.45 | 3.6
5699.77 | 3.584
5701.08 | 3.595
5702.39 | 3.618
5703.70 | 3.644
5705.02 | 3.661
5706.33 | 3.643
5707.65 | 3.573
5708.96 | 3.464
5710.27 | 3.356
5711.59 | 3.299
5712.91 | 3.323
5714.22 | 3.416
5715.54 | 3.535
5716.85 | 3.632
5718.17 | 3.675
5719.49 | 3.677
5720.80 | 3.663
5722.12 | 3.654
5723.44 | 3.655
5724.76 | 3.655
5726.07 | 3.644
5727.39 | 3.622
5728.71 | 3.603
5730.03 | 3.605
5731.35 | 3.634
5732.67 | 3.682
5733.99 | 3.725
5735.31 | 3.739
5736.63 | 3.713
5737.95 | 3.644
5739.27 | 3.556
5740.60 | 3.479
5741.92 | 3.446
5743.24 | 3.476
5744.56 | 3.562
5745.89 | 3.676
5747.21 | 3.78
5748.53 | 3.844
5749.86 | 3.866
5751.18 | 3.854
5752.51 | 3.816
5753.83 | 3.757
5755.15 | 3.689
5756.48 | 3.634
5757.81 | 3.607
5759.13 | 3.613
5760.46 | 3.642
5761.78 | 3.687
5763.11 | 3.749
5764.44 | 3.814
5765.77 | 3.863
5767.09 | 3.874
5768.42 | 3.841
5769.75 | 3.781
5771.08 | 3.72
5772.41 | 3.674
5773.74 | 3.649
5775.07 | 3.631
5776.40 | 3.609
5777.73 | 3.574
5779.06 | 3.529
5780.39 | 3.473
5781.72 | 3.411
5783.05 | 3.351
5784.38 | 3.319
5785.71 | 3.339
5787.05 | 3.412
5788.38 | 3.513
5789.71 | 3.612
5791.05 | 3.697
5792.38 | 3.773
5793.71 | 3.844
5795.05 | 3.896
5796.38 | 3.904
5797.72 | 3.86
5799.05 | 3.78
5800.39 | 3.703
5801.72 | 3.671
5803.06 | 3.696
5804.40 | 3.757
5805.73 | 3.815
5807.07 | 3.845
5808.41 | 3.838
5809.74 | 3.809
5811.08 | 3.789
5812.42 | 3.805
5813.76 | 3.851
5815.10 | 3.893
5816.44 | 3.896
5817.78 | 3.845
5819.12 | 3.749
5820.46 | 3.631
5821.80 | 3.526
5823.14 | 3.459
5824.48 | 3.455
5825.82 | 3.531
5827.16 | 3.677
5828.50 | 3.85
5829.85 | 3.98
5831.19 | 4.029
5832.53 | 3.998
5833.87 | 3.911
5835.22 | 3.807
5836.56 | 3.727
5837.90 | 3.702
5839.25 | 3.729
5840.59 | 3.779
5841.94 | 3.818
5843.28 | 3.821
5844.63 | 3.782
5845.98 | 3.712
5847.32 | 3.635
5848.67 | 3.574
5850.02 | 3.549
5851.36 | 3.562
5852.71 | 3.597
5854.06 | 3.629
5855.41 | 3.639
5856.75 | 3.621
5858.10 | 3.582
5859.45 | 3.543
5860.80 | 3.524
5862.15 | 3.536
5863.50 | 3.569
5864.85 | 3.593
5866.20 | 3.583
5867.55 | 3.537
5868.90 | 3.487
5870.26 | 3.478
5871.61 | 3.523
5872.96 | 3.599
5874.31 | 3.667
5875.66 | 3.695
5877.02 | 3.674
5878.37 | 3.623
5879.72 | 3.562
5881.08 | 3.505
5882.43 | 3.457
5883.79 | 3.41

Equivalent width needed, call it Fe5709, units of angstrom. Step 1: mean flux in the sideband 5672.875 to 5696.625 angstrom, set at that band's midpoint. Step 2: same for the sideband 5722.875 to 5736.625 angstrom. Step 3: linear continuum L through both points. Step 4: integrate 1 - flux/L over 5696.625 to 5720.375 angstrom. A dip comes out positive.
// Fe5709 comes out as 0.1 angstrom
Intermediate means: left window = 3.48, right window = 3.66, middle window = 3.55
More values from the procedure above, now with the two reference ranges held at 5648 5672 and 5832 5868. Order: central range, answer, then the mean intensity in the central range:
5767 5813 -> -1.29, 3.68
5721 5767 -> -2.25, 3.68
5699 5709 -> -0.46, 3.6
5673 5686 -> 0.32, 3.32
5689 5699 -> -0.86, 3.73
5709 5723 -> -0.23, 3.52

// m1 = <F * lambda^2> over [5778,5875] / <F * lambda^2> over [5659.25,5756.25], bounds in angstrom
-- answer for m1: 1.1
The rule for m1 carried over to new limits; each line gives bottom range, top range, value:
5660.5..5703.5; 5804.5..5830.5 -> 1.13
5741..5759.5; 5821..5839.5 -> 1.04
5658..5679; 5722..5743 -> 1.10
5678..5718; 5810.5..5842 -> 1.11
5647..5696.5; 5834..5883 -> 1.13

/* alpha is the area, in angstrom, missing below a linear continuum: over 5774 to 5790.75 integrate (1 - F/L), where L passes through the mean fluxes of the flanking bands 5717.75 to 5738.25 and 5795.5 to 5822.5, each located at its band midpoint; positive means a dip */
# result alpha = 1.14 angstrom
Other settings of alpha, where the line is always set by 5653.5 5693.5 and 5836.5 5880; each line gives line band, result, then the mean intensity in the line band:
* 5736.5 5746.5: -0.2 angstrom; 3.56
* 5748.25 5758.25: -0.7 angstrom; 3.76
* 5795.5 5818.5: -1.6 angstrom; 3.81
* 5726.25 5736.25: -0.5 angstrom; 3.66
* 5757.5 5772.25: -1.0 angstrom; 3.75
